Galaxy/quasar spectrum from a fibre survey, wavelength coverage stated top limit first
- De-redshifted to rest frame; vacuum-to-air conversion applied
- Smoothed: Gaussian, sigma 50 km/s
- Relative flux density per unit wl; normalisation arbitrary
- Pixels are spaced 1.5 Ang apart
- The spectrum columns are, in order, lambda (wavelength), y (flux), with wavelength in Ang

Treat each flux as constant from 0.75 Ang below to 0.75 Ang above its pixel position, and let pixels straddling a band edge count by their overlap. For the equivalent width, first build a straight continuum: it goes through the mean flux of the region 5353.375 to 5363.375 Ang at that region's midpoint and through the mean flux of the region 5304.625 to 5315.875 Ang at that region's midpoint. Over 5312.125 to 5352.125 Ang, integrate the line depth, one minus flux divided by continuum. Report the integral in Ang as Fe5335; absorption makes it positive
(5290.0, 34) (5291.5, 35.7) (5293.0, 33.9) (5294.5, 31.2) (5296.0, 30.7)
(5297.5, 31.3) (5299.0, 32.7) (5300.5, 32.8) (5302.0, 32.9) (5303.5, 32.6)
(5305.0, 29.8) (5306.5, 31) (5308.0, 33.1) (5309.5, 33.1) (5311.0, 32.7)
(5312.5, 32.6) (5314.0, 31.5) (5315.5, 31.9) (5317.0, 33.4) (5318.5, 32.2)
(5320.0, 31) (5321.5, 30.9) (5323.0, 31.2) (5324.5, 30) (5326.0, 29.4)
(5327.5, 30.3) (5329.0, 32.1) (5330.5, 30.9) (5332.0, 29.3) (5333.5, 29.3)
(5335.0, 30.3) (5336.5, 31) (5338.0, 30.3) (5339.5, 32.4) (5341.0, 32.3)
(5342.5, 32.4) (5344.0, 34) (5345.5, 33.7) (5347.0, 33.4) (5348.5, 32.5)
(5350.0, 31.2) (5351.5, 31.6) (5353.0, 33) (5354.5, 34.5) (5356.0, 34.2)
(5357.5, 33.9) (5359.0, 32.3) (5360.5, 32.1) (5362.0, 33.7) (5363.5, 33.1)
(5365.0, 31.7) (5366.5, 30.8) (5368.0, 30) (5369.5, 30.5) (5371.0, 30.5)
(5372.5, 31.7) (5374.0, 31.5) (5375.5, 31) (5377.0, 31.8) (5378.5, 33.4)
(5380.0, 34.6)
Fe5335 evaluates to 1.4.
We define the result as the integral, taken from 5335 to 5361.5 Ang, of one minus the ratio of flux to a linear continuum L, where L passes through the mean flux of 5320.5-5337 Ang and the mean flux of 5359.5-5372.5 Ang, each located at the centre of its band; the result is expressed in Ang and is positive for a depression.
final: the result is -1.3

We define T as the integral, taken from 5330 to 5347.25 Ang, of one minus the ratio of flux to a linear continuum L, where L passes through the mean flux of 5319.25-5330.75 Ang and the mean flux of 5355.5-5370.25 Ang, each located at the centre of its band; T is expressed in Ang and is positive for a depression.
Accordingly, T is -0.2 Ang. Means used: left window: 30.7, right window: 32.2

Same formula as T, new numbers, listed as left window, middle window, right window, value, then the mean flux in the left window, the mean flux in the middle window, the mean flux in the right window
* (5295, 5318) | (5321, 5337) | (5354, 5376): 0.85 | 32.1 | 30.4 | 32.1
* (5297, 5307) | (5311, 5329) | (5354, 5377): 0.31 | 31.9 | 31.4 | 32.1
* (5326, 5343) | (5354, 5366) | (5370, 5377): -0.78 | 30.9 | 33.1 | 31.2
